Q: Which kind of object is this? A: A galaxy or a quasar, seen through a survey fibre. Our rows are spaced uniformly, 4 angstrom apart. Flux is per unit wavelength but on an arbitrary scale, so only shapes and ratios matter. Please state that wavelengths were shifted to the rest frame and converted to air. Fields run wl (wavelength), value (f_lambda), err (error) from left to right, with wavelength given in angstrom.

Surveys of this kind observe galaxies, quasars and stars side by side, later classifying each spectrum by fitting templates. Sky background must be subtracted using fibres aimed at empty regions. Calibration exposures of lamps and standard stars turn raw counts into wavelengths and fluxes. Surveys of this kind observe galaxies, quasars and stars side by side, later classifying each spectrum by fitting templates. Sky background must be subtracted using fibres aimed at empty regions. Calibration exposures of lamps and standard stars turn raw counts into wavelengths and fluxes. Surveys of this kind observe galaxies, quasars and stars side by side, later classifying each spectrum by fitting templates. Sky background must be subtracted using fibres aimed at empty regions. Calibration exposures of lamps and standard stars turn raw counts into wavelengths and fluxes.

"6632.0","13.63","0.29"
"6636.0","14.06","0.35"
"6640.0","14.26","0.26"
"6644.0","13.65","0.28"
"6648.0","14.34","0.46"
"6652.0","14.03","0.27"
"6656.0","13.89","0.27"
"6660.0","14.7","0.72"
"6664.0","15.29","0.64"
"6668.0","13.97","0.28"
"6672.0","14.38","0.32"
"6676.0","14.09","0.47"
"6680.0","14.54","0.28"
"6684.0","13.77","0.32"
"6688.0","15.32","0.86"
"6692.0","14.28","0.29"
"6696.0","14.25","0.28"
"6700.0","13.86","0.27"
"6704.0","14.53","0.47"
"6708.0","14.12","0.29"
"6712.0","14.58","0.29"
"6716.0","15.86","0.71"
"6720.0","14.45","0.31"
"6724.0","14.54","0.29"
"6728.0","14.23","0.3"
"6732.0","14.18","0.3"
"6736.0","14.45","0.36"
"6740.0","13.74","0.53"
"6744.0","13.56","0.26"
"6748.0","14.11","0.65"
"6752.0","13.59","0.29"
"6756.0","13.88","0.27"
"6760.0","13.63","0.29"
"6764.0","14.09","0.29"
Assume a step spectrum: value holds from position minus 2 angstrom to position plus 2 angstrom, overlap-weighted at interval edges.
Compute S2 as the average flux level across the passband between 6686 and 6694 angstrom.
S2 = 14.8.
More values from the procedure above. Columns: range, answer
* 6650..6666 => 14.5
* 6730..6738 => 14.3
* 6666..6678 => 14.1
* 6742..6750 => 13.8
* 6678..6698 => 14.4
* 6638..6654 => 14.1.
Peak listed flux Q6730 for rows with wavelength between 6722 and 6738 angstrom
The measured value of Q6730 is 14.54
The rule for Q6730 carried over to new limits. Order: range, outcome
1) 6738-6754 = 14.11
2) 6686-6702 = 15.32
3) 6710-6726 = 15.86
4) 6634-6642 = 14.26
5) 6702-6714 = 14.58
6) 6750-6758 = 13.88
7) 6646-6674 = 15.29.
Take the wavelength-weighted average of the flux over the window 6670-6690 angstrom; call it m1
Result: 14.4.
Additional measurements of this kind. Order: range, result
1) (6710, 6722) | 15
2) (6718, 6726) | 14.5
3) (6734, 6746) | 13.9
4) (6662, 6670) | 14.6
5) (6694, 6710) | 14.2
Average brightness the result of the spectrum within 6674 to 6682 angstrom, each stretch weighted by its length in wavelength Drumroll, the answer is 14.3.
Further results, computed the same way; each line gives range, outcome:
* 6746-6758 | 13.9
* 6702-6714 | 14.4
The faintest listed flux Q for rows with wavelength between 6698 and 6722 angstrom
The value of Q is 13.86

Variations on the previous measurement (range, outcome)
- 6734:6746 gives 13.56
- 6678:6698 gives 13.77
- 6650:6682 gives 13.89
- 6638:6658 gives 13.65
